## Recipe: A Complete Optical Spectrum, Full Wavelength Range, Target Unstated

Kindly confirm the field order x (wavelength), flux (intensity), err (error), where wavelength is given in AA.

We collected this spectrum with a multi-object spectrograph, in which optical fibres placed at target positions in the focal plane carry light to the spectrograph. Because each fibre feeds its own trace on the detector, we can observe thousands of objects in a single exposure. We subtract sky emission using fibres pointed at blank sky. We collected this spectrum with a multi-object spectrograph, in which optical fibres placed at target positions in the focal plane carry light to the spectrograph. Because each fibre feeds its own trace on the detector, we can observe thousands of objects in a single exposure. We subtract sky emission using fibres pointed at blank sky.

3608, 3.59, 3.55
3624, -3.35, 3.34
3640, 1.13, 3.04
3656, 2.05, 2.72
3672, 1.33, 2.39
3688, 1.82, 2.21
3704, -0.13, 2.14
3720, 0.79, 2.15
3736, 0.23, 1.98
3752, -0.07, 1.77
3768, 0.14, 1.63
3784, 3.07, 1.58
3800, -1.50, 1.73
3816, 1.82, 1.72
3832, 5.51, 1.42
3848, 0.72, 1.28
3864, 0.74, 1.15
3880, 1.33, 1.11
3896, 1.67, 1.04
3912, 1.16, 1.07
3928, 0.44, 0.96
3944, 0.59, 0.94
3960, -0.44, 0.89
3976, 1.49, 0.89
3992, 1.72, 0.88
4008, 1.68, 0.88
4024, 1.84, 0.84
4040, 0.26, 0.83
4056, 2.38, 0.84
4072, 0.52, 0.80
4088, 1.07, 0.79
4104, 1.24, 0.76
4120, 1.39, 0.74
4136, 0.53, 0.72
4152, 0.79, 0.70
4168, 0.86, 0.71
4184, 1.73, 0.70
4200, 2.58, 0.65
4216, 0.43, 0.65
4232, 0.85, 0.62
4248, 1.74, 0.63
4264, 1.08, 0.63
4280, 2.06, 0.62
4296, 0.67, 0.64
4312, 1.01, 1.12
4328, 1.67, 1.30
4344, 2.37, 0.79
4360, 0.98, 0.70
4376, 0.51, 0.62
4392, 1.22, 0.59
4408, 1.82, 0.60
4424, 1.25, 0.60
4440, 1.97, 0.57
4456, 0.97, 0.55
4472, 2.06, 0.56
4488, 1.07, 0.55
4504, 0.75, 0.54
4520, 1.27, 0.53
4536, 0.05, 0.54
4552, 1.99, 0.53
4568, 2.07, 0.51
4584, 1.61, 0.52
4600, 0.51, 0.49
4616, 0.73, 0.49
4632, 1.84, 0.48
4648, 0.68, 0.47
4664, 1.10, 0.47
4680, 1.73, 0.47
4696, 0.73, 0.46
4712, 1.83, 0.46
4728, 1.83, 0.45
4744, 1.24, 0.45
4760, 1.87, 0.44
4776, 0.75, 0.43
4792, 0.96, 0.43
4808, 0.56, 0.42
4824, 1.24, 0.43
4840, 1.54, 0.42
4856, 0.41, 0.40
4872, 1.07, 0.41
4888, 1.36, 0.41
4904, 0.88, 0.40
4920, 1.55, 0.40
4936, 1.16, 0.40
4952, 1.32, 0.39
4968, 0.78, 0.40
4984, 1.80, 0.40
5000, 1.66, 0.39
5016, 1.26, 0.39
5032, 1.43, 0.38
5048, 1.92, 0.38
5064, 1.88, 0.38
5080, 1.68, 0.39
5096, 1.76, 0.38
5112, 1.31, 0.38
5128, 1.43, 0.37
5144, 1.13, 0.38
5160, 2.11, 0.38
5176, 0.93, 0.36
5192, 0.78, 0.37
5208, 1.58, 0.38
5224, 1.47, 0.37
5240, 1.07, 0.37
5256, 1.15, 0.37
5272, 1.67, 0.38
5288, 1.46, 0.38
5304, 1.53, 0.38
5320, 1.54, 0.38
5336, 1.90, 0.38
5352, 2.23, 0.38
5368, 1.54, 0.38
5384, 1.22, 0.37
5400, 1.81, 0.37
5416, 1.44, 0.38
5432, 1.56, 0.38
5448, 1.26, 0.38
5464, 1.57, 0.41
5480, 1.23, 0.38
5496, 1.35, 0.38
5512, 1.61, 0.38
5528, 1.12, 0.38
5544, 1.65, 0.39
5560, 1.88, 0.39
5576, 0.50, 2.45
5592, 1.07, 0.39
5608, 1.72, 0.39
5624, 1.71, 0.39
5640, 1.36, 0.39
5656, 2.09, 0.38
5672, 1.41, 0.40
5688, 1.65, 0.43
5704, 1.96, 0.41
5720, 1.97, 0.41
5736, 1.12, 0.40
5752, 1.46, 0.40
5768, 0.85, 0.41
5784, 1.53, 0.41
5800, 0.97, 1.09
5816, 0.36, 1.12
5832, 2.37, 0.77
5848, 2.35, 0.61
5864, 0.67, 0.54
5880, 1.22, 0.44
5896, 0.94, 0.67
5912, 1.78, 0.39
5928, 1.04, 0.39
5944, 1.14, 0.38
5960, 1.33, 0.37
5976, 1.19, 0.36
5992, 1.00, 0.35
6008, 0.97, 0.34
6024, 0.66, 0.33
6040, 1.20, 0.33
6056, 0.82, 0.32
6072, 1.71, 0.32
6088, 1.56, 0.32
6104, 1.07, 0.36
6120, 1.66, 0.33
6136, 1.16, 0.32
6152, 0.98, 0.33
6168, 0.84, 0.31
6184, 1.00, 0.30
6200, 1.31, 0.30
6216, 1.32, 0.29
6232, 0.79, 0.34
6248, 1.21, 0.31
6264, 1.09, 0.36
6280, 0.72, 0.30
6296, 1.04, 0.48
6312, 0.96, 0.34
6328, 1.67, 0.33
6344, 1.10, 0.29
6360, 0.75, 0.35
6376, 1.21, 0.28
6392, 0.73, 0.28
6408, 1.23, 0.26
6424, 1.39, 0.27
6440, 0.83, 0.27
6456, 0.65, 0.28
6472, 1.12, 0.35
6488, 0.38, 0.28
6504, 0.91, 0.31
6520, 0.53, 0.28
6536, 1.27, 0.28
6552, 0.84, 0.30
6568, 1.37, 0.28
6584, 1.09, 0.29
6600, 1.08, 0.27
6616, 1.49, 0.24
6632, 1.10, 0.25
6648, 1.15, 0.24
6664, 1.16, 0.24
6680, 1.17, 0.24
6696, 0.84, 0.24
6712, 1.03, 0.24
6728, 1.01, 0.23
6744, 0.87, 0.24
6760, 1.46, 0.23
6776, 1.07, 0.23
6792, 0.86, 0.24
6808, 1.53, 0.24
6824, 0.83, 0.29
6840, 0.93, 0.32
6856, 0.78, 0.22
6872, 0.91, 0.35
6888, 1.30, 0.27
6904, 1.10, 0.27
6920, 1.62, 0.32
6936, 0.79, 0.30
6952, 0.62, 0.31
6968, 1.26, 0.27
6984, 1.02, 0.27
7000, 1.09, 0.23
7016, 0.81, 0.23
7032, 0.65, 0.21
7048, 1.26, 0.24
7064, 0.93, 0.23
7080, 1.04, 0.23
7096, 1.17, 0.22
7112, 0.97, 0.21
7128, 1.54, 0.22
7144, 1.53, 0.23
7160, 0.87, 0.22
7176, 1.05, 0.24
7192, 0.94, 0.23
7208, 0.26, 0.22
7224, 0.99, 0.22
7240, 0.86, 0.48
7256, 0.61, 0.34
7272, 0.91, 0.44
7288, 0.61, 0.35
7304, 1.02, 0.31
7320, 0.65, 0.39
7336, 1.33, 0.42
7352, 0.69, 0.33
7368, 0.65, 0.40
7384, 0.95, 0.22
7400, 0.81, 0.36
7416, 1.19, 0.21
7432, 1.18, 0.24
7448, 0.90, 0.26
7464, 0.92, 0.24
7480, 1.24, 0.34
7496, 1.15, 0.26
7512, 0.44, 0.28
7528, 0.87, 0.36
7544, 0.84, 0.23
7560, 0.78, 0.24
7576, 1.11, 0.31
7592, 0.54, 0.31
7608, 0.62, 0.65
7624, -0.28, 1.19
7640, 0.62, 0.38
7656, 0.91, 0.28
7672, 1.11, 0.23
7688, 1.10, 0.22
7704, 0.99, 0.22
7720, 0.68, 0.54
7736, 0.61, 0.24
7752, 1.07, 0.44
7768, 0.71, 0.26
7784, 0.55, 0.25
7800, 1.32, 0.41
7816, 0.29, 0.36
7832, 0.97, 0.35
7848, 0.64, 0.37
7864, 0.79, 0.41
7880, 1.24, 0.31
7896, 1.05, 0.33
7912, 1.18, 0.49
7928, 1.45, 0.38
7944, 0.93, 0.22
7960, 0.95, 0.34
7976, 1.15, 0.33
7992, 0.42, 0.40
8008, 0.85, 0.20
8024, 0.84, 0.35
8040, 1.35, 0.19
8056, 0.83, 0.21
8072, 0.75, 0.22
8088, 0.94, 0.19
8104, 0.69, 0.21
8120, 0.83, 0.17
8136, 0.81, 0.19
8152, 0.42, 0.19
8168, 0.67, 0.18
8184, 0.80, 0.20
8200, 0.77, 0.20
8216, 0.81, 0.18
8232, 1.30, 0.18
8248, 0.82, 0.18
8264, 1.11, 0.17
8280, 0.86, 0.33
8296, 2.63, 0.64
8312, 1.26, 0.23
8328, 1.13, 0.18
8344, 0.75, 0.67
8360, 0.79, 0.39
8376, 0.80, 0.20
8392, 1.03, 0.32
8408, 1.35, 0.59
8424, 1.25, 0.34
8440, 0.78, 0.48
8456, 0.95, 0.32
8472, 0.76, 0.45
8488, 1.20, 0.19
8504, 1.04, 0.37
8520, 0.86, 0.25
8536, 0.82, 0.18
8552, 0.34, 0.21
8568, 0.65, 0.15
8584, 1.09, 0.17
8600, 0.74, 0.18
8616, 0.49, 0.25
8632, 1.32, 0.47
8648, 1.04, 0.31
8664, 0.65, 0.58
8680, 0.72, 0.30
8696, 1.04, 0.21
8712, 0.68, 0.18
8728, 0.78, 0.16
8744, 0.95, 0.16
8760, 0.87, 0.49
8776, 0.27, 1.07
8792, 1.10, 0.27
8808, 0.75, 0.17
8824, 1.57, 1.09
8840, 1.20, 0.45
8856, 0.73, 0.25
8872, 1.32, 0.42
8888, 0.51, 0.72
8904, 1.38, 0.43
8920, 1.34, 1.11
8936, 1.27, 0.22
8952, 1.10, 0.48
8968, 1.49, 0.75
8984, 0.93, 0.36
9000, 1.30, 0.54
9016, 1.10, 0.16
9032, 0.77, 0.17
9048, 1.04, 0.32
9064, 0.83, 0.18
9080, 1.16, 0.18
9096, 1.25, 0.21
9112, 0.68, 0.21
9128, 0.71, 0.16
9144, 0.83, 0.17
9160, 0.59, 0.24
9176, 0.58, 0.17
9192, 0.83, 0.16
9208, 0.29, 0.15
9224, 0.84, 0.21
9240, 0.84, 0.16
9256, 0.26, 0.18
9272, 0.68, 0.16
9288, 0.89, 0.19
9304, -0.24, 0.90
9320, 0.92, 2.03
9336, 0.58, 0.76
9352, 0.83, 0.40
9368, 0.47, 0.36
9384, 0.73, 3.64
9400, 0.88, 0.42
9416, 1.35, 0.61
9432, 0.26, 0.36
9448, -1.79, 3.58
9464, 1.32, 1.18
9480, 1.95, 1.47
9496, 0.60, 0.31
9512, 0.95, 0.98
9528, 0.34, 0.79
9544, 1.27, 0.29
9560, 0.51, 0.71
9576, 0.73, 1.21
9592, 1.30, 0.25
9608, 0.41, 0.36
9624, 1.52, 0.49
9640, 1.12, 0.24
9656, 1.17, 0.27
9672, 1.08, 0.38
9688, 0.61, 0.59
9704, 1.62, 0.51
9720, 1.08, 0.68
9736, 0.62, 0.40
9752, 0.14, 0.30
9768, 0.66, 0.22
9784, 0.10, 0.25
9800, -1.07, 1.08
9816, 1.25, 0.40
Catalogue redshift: 0.26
